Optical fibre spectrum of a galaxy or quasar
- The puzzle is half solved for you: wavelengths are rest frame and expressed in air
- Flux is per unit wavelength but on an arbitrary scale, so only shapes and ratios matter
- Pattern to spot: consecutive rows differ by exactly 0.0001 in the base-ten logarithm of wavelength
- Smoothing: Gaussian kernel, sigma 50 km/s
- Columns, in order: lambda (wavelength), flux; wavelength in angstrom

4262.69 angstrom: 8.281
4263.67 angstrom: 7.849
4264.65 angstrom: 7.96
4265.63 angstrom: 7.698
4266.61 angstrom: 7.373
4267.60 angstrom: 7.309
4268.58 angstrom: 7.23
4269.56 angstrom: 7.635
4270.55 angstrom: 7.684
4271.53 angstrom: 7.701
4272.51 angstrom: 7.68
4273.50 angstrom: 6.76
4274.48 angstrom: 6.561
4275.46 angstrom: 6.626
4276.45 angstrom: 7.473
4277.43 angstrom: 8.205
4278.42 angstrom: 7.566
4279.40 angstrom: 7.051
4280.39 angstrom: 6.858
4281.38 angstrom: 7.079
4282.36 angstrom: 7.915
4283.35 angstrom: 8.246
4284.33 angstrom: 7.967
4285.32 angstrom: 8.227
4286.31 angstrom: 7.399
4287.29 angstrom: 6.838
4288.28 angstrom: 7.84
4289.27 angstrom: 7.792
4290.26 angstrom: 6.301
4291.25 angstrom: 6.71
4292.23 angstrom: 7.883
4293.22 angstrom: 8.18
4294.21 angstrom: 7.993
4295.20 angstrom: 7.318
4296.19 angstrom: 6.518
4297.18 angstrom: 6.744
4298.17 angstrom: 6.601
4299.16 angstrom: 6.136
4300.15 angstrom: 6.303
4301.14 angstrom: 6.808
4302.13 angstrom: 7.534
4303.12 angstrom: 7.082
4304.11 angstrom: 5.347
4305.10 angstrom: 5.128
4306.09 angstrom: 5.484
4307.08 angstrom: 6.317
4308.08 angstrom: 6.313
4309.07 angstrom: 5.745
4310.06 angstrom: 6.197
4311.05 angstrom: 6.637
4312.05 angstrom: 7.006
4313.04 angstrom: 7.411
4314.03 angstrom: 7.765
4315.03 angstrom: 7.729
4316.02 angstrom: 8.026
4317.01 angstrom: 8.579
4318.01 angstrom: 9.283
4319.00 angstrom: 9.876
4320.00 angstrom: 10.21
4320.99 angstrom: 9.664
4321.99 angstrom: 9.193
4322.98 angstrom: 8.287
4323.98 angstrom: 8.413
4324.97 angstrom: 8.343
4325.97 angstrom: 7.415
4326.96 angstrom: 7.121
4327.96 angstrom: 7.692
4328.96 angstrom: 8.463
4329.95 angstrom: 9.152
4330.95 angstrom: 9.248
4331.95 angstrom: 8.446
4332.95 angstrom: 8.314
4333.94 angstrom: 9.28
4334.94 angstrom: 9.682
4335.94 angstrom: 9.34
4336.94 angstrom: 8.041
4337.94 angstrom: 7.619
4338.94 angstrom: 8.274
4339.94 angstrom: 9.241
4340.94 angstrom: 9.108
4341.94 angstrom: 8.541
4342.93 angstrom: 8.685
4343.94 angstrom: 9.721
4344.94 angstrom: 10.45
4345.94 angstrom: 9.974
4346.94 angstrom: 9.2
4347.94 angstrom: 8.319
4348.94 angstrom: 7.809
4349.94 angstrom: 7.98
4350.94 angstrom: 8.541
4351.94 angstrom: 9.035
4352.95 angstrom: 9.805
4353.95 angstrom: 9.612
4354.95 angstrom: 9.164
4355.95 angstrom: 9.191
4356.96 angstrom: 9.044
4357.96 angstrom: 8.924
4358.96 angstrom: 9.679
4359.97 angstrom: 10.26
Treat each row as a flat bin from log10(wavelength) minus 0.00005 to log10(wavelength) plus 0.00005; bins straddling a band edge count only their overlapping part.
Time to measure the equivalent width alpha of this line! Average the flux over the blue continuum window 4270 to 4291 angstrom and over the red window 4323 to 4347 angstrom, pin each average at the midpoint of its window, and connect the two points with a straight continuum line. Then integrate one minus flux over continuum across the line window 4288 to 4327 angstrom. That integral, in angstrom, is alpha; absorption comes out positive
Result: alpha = 3.3 angstrom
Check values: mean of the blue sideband 7.41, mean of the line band 7.38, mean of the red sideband 8.72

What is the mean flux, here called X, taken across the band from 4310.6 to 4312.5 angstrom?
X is 6.8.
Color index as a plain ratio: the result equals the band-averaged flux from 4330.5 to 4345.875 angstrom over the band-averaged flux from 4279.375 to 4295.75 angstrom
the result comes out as 1.2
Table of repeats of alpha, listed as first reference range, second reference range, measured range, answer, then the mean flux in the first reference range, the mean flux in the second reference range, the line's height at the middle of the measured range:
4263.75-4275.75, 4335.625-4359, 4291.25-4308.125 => 2.71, 7.38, 8.96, 7.99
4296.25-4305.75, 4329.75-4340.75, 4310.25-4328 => -1.35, 6.4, 8.78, 7.66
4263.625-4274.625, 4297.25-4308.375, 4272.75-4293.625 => -1.31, 7.47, 6.29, 6.98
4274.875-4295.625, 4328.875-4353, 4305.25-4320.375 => 1.42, 7.49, 8.88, 8.18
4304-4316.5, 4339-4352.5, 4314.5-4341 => -3.25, 6.58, 8.95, 7.75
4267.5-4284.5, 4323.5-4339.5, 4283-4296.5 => 0.25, 7.41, 8.43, 7.67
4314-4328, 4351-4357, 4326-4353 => 0.65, 8.56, 9.26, 8.95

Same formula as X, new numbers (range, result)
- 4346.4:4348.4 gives 8.8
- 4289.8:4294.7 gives 7.43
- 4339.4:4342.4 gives 8.95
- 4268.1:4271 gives 7.51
